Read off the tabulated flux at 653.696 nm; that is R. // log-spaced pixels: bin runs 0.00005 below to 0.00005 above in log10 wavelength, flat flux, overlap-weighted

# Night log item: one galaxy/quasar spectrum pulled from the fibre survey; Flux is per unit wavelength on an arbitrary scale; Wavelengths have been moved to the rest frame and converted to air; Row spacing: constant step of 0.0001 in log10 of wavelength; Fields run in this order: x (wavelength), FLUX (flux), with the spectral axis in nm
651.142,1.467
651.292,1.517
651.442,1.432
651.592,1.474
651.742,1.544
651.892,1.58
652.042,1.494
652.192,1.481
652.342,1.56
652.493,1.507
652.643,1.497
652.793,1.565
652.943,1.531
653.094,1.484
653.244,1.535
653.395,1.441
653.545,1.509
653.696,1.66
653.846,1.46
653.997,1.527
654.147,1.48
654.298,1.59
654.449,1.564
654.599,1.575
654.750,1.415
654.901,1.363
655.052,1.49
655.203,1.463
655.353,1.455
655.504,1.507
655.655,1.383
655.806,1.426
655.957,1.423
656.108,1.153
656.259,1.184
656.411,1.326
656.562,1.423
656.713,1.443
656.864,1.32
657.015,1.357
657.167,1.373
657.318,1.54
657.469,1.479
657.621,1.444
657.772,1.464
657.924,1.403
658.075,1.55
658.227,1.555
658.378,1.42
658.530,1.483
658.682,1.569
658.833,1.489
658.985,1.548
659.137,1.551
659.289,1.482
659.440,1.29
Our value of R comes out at 1.66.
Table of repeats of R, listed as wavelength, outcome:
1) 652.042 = 1.494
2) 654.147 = 1.48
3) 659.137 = 1.551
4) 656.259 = 1.184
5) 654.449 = 1.564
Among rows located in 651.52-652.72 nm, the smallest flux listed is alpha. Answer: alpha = 1.474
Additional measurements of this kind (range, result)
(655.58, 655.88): 1.383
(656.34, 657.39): 1.32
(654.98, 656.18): 1.153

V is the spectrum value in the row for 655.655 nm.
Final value 1.383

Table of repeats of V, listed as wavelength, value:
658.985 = 1.548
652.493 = 1.507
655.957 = 1.423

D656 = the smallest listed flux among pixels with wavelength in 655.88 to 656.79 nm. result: 1.153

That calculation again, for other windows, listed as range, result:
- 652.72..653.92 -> 1.441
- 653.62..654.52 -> 1.46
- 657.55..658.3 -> 1.403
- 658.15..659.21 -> 1.42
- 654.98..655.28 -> 1.463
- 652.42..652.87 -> 1.497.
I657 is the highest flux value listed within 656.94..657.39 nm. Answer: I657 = 1.54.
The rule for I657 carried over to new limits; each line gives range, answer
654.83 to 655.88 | 1.507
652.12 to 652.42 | 1.56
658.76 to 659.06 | 1.548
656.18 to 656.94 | 1.443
